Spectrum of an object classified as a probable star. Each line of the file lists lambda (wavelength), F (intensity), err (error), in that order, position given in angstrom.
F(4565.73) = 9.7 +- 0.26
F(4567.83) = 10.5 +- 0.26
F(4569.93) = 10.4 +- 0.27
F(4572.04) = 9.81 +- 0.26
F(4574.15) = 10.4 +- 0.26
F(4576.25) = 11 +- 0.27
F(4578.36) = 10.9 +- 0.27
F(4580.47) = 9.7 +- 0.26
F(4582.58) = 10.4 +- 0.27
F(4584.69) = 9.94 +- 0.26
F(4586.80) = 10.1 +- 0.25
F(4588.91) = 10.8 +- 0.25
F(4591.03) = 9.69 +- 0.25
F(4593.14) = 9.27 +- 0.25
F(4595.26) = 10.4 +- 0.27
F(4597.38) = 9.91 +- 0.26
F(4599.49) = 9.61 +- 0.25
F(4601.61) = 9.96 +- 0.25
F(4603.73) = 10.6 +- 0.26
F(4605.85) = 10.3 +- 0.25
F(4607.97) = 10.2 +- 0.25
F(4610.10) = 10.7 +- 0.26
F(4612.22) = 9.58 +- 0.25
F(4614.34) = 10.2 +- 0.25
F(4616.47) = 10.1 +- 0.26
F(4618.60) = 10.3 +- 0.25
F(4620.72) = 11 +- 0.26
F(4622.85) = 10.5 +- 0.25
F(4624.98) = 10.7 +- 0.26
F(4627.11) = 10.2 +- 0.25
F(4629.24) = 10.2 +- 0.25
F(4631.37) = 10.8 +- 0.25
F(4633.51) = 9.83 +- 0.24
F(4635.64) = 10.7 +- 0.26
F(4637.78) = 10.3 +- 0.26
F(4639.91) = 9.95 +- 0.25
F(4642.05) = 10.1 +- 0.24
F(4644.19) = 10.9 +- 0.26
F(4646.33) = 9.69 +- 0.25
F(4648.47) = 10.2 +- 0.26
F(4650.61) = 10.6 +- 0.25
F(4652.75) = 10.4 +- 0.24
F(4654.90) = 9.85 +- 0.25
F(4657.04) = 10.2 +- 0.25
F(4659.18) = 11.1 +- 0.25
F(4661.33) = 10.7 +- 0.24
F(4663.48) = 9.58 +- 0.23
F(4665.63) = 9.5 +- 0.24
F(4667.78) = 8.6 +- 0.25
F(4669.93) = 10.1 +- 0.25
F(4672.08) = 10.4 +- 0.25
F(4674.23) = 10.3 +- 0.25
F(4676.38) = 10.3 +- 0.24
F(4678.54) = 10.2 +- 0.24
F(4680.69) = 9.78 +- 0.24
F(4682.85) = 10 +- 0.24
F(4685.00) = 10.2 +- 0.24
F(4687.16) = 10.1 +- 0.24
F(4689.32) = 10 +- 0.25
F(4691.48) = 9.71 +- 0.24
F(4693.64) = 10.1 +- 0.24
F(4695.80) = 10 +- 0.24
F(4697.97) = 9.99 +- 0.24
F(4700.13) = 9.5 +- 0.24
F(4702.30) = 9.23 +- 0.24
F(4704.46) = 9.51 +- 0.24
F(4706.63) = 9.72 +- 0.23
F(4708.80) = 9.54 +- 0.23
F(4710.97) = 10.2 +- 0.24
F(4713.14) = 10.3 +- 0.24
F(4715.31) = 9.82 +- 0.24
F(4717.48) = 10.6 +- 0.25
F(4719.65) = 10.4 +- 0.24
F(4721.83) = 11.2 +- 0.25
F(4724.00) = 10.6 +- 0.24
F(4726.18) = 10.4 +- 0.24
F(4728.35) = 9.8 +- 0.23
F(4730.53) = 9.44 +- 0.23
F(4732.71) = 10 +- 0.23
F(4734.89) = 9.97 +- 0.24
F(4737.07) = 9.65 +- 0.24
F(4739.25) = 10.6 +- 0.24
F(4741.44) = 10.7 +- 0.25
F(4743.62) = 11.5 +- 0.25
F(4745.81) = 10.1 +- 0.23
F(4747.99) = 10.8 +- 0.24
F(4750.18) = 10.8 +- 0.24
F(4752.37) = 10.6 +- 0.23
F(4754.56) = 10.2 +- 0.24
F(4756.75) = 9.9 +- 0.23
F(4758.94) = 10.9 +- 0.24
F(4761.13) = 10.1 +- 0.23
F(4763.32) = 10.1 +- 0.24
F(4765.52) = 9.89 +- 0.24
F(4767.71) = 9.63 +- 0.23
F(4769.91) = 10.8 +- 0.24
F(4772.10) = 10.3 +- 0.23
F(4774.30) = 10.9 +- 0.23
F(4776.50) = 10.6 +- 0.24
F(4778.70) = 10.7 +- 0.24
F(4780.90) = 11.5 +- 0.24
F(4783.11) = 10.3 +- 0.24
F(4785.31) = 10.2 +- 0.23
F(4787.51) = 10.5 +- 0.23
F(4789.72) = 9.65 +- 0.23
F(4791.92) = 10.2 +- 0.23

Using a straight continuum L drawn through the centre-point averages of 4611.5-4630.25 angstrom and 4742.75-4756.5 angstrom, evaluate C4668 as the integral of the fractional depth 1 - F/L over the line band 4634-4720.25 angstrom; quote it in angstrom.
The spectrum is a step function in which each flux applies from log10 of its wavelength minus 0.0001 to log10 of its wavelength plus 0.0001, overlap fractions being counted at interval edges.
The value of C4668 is 3.22 angstrom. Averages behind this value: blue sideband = 10.3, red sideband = 10.6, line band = 10.1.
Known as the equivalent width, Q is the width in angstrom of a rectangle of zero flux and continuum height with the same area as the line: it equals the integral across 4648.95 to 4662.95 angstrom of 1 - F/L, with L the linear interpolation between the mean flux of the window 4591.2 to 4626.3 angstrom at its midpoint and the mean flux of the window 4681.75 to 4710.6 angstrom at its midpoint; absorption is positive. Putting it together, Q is -0.6 angstrom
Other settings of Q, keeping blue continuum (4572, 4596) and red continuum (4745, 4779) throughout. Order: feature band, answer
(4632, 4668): 0.4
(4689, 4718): 1.3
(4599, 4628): -0.1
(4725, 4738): 0.6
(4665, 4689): 0.8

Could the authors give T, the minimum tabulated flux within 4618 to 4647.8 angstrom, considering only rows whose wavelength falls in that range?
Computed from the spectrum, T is 9.69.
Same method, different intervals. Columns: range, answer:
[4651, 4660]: 9.85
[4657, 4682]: 8.6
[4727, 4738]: 9.44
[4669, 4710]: 9.23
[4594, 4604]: 9.61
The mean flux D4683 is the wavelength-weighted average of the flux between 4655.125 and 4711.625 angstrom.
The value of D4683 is 9.94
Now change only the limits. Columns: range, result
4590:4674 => 10.2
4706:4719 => 10.1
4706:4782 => 10.4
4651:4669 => 10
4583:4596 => 10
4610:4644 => 10.3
